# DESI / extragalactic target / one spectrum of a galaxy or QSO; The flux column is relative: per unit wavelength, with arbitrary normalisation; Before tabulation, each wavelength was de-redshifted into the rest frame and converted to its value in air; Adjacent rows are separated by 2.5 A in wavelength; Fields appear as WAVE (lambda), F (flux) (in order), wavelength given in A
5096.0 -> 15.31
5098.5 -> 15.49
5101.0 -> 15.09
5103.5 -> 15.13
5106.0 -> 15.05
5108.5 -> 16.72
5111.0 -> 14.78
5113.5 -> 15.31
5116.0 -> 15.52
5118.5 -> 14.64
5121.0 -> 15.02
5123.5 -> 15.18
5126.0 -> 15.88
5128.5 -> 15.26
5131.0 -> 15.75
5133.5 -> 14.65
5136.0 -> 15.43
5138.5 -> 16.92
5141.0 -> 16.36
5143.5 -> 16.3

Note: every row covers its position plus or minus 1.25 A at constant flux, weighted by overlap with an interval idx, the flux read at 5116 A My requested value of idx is 15.52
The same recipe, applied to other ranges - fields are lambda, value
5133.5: 14.65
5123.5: 15.18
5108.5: 16.72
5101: 15.09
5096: 15.31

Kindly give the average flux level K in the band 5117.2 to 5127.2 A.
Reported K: 15.2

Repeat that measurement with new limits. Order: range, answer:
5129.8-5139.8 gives 15.7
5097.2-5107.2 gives 15.2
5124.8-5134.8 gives 15.4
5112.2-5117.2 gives 15.4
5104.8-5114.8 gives 15.5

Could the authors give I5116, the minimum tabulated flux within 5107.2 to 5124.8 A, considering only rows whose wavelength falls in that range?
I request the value 14.64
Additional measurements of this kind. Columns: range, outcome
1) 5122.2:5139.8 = 14.65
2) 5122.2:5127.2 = 15.18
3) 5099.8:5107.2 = 15.05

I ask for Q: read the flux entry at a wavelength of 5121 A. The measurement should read 15.02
